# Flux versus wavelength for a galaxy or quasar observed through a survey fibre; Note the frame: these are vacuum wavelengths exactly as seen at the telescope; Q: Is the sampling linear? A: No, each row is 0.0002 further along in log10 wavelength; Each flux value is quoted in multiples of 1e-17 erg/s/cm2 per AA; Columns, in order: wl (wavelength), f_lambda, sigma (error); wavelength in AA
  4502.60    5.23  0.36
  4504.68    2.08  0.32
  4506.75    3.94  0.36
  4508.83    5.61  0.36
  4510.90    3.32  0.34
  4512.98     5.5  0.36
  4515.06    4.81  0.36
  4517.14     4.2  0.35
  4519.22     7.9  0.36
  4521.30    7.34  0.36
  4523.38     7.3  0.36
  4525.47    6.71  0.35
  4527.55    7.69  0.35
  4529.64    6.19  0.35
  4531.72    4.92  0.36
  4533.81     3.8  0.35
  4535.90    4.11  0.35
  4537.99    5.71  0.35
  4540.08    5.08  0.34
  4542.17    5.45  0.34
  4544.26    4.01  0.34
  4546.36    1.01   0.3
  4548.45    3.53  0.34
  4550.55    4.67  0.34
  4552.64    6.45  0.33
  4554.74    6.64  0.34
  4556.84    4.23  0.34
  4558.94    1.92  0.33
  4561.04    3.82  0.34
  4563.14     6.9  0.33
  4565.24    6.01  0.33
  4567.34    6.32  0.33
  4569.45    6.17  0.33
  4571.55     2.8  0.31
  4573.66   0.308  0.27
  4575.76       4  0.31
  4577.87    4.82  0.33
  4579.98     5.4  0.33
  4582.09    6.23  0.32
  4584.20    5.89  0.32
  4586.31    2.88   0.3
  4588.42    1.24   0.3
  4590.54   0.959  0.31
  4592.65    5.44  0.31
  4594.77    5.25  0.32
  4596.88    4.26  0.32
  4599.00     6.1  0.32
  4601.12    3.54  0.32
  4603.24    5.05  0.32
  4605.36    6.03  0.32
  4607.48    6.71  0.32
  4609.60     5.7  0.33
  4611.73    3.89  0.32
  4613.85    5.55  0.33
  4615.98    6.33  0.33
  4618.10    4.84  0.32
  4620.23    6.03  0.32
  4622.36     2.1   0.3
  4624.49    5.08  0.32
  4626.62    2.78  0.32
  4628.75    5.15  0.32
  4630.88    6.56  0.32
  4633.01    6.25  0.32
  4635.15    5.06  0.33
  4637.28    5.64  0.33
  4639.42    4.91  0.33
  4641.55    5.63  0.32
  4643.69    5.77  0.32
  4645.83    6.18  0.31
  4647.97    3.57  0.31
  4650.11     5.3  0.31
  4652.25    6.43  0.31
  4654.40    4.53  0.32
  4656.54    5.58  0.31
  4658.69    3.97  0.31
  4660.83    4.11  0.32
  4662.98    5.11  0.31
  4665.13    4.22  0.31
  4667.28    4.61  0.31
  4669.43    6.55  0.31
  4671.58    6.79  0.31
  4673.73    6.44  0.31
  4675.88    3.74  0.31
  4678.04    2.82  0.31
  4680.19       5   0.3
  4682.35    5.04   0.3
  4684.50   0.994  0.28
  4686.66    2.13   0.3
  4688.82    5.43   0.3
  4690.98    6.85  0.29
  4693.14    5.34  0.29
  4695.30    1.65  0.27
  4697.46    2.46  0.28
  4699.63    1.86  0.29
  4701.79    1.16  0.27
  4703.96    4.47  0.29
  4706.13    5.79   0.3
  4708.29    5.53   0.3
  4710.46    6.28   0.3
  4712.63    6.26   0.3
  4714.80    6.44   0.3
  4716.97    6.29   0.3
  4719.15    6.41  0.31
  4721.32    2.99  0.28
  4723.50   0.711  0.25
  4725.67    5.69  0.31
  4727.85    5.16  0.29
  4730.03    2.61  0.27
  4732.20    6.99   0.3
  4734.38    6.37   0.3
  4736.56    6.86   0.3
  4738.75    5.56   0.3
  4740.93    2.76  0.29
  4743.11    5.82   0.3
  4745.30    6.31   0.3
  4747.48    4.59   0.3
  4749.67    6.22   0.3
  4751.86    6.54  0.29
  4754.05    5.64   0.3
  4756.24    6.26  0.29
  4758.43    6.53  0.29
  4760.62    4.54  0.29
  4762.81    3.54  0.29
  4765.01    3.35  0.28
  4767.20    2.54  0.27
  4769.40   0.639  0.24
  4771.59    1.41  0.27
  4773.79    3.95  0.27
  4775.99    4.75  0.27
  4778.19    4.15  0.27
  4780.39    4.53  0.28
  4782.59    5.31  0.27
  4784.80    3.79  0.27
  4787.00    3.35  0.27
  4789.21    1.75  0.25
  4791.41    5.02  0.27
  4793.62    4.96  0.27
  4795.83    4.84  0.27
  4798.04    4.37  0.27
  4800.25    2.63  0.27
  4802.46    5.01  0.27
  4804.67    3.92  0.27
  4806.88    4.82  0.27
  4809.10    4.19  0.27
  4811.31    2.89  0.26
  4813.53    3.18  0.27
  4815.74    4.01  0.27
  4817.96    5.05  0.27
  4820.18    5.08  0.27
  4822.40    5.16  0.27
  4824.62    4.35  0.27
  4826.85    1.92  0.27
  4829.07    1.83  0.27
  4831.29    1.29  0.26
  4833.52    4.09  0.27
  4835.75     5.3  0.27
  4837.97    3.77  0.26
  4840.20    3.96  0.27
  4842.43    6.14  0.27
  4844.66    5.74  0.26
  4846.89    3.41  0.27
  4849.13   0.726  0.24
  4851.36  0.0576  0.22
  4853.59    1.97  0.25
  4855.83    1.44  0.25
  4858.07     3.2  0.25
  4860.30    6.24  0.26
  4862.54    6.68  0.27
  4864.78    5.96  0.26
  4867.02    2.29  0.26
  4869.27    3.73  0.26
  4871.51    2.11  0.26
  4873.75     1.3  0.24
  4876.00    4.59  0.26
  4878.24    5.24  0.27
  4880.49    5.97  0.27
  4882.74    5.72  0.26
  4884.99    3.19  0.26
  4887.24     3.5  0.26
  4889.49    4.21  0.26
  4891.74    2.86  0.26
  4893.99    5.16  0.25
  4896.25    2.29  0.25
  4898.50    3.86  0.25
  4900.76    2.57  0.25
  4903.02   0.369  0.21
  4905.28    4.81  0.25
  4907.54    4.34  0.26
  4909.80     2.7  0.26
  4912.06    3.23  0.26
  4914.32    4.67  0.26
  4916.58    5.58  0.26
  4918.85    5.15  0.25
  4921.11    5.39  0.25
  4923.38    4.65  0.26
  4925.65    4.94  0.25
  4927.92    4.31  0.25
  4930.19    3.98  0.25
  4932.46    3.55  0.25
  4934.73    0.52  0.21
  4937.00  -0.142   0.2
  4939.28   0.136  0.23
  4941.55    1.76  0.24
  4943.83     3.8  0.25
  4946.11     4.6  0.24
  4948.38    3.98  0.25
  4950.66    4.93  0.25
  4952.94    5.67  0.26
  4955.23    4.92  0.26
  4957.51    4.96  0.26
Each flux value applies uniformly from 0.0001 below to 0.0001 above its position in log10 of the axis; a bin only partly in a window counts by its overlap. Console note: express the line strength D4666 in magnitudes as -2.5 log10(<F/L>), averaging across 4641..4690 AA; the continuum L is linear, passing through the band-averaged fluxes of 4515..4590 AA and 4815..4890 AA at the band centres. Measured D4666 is -0.07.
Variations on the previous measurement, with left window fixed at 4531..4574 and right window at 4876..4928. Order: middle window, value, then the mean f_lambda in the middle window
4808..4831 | 0.15 mag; 3.68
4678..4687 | 0.30 mag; 3.33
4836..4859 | 0.32 mag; 3.12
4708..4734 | -0.18 mag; 5.13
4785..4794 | 0.16 mag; 3.68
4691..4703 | 0.45 mag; 2.9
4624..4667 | -0.15 mag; 5.08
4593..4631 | -0.13 mag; 5.02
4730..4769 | -0.20 mag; 5.16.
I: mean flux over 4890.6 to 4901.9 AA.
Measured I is 3.35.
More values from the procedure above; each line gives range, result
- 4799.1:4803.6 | 3.83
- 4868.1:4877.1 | 2.92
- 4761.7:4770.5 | 2.52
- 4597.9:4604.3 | 4.89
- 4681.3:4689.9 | 3.39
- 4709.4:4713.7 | 6.27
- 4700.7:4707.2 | 3.8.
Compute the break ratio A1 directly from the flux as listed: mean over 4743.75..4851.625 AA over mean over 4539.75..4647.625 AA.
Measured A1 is 0.86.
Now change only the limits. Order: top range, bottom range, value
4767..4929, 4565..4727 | 0.81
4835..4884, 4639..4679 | 0.76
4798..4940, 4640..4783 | 0.79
